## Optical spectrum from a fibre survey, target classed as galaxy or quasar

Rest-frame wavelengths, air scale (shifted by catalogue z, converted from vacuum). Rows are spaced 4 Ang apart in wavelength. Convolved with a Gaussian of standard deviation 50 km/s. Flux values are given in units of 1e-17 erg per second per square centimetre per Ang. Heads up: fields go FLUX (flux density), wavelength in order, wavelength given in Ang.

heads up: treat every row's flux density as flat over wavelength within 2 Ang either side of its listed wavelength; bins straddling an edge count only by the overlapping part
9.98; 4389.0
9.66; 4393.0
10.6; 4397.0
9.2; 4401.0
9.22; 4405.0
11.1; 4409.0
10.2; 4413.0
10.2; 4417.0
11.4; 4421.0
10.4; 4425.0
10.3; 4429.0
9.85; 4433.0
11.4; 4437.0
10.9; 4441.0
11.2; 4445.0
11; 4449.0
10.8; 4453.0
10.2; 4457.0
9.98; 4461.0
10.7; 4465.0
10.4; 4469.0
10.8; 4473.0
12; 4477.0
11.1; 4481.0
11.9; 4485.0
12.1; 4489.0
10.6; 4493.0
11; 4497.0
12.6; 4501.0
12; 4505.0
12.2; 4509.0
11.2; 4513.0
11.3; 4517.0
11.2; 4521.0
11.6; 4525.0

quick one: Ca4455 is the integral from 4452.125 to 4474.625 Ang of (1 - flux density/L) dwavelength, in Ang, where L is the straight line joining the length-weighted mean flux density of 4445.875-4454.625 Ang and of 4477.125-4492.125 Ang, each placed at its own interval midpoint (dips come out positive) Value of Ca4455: 1.5 Ang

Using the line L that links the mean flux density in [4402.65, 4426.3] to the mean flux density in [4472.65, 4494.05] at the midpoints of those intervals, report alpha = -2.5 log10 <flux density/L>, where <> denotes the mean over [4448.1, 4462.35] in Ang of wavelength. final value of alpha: 0.06 mag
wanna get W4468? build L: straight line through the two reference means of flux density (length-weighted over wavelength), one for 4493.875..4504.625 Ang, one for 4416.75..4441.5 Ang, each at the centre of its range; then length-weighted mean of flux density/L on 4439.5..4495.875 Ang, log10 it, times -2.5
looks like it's 0.02 mag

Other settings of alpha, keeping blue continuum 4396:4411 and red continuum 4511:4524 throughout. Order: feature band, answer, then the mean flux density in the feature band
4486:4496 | -0.039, 11.4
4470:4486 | -0.052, 11.4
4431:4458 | -0.034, 10.8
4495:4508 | -0.076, 11.9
